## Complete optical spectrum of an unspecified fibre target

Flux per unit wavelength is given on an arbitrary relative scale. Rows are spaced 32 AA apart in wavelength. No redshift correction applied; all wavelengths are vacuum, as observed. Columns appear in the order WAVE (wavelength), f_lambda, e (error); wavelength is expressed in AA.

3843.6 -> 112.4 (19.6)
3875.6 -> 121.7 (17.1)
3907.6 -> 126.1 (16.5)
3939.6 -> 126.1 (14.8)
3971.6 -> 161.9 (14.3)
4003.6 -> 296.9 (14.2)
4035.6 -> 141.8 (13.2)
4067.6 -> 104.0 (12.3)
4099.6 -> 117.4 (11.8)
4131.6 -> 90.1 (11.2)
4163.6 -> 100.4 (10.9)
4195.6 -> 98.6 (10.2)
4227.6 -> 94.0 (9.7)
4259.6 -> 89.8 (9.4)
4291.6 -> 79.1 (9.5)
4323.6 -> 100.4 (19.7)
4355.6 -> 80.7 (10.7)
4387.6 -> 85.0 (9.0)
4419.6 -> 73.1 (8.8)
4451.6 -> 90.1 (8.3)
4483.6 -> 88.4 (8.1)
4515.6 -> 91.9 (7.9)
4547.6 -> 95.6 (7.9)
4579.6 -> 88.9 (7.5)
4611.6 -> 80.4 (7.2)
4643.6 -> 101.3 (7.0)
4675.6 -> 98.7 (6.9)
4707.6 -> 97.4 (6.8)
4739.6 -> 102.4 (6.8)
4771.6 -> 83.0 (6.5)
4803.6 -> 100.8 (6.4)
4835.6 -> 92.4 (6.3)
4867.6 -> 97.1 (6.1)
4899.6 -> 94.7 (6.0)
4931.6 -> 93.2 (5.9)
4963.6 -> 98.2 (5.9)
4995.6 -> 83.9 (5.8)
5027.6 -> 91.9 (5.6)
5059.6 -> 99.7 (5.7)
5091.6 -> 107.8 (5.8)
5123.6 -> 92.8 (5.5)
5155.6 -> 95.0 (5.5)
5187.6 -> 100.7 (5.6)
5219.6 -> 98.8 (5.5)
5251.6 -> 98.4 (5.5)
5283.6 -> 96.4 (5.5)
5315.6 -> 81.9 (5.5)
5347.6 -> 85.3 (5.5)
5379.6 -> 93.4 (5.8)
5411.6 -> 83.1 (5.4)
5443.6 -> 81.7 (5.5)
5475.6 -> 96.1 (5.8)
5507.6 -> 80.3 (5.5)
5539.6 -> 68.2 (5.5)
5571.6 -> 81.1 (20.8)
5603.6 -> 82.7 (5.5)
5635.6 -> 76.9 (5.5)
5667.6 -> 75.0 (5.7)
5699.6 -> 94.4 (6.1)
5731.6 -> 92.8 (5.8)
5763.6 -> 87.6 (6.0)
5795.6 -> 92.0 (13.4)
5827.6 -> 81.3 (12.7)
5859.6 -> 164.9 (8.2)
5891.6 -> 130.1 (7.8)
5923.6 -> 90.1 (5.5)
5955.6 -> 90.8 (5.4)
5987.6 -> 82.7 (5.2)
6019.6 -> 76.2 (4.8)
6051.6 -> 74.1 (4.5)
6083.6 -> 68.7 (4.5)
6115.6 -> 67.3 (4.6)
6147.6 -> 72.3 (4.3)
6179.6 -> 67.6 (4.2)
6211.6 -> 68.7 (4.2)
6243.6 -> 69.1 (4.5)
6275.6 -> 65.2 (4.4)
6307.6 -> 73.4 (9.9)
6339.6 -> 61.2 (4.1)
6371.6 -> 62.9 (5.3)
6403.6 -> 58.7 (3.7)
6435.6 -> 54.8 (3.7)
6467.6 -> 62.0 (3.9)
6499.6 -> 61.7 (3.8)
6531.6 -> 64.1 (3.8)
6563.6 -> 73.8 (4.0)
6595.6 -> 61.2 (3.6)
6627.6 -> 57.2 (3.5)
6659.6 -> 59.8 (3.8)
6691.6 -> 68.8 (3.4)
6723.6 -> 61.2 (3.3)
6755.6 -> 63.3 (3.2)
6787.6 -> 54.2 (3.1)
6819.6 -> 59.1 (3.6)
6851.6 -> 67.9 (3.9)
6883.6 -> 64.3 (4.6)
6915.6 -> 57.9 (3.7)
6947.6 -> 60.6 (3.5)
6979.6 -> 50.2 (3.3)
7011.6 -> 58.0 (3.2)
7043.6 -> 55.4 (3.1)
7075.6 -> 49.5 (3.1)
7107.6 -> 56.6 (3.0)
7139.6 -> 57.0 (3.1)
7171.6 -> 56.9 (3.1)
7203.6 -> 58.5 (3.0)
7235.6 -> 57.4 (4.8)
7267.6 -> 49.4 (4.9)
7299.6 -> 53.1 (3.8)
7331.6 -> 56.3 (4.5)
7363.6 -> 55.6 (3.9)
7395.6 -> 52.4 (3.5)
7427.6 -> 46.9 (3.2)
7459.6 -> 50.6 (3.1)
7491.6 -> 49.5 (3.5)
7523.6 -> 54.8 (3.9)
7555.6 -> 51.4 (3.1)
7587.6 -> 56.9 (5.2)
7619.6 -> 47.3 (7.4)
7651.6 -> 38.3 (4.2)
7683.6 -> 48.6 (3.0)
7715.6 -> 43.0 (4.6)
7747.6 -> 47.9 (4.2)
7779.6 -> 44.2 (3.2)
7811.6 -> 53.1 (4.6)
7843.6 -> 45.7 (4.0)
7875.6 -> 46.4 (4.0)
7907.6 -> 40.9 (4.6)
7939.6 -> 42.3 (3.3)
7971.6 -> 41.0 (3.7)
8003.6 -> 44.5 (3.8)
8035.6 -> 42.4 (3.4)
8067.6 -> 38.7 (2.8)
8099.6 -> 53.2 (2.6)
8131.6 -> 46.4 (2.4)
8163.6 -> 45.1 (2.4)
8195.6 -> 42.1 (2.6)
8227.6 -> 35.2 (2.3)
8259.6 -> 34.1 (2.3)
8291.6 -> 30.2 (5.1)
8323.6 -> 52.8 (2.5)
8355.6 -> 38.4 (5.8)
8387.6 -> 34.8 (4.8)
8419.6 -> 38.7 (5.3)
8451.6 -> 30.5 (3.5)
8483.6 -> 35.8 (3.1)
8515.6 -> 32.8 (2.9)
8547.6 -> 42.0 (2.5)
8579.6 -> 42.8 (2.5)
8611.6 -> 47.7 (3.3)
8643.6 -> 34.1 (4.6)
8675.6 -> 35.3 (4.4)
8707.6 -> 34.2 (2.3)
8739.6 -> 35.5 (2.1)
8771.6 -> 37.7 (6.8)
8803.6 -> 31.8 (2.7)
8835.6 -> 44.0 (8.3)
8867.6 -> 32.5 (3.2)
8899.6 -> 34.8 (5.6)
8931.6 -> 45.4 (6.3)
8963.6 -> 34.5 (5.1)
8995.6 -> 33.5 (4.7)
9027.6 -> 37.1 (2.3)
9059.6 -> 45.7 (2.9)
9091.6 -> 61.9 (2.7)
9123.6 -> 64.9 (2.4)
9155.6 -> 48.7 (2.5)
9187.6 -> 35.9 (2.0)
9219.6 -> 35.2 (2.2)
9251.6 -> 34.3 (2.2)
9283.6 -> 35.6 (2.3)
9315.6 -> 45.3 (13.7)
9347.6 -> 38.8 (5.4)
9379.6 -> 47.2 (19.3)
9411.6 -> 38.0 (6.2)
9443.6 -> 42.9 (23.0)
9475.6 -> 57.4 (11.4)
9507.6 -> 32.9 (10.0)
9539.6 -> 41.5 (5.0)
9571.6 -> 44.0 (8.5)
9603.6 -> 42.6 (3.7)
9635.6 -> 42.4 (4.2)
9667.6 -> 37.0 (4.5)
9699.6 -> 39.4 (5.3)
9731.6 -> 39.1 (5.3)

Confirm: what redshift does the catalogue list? 1.097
